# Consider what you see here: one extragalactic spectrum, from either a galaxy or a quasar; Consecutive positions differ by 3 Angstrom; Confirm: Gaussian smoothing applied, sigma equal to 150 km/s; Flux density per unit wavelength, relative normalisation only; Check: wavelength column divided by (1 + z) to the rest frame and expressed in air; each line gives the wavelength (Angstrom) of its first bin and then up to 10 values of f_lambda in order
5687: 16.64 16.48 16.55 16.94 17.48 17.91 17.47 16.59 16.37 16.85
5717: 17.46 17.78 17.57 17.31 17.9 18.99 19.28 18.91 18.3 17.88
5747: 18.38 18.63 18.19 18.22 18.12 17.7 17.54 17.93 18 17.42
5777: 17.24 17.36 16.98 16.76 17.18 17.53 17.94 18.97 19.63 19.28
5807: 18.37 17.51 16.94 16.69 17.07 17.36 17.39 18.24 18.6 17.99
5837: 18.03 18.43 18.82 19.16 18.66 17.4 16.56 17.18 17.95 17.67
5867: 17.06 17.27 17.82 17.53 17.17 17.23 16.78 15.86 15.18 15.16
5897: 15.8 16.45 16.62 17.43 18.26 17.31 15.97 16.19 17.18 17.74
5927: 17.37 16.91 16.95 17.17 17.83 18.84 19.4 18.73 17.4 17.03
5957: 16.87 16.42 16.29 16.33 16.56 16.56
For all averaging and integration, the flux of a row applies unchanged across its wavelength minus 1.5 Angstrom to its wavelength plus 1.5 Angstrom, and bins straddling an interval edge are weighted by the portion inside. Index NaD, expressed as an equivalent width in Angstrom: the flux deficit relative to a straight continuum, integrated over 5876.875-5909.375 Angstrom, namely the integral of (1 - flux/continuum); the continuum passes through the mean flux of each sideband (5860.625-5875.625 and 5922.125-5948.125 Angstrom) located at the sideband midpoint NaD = 2.1 Angstrom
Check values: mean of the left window 17.5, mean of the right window 17.8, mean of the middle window 16.5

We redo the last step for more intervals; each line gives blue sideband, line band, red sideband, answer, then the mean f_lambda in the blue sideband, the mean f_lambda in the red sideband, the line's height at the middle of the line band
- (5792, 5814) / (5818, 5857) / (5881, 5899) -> -1.3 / 18.4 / 16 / 17.4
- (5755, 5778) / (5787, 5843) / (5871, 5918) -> -1.9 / 17.8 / 16.7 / 17.4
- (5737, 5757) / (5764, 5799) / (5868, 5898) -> 0.7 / 18.3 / 16.6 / 17.9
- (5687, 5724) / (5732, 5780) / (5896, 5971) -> -2.8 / 17.1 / 17.2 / 17.1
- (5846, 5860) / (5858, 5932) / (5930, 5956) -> 3.4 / 17.7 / 17.8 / 17.7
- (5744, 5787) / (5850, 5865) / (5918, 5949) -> 0.3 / 17.8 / 17.7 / 17.7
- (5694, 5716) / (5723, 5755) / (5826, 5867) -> -1.9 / 17.1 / 18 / 17.3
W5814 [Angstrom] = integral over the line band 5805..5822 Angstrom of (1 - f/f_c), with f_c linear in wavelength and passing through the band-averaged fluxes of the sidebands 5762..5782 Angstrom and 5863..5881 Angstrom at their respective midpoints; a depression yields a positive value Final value 0.1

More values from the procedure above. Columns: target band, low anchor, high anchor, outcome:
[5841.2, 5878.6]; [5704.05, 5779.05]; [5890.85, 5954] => -0.7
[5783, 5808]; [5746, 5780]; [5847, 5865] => -0.5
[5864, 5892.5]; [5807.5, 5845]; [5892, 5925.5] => 0.3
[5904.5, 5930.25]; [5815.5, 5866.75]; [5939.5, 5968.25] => 0.6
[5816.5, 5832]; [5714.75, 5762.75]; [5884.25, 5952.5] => 0.0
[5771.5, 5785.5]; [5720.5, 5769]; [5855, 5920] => 0.5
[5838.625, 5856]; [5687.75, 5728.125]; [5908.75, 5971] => -1.0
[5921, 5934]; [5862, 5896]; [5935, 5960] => 0.2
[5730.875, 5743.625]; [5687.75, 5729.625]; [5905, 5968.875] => -1.2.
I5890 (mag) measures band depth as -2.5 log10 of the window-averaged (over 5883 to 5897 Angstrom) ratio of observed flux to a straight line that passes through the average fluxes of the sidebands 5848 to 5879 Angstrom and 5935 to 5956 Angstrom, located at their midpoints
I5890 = 0.12 mag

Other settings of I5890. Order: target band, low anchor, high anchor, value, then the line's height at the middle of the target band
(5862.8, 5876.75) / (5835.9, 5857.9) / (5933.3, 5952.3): 0.04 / 18.1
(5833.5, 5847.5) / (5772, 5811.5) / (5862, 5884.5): -0.06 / 17.6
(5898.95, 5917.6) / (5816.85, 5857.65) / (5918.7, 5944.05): 0.04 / 17.6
